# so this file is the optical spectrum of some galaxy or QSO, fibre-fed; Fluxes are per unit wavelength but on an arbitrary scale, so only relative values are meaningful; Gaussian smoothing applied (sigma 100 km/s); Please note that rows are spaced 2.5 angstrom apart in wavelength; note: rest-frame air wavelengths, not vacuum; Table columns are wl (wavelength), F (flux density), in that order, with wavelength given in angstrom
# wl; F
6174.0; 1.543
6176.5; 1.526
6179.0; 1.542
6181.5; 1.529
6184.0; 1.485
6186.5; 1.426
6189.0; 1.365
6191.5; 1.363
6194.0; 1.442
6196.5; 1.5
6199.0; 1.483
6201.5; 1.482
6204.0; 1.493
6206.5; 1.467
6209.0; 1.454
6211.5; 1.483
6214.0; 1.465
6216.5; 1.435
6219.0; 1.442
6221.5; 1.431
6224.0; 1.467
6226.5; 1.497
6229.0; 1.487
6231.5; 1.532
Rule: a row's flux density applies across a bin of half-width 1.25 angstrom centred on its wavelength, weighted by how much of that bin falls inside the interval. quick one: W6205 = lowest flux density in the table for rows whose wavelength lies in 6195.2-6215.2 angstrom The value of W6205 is 1.454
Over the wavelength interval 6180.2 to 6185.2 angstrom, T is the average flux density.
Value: 1.51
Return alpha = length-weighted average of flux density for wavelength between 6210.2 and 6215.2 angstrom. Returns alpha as 1.47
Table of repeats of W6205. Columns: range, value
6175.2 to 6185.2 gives 1.485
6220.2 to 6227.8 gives 1.431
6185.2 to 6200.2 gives 1.363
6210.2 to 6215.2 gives 1.465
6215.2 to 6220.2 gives 1.435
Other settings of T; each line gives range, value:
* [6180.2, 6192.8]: 1.43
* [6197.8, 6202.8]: 1.48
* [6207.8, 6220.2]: 1.46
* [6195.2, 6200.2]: 1.49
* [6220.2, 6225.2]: 1.45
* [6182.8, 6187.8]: 1.45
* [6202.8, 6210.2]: 1.47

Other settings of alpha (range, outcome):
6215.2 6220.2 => 1.44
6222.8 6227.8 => 1.48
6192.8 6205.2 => 1.48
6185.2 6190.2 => 1.4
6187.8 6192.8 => 1.36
